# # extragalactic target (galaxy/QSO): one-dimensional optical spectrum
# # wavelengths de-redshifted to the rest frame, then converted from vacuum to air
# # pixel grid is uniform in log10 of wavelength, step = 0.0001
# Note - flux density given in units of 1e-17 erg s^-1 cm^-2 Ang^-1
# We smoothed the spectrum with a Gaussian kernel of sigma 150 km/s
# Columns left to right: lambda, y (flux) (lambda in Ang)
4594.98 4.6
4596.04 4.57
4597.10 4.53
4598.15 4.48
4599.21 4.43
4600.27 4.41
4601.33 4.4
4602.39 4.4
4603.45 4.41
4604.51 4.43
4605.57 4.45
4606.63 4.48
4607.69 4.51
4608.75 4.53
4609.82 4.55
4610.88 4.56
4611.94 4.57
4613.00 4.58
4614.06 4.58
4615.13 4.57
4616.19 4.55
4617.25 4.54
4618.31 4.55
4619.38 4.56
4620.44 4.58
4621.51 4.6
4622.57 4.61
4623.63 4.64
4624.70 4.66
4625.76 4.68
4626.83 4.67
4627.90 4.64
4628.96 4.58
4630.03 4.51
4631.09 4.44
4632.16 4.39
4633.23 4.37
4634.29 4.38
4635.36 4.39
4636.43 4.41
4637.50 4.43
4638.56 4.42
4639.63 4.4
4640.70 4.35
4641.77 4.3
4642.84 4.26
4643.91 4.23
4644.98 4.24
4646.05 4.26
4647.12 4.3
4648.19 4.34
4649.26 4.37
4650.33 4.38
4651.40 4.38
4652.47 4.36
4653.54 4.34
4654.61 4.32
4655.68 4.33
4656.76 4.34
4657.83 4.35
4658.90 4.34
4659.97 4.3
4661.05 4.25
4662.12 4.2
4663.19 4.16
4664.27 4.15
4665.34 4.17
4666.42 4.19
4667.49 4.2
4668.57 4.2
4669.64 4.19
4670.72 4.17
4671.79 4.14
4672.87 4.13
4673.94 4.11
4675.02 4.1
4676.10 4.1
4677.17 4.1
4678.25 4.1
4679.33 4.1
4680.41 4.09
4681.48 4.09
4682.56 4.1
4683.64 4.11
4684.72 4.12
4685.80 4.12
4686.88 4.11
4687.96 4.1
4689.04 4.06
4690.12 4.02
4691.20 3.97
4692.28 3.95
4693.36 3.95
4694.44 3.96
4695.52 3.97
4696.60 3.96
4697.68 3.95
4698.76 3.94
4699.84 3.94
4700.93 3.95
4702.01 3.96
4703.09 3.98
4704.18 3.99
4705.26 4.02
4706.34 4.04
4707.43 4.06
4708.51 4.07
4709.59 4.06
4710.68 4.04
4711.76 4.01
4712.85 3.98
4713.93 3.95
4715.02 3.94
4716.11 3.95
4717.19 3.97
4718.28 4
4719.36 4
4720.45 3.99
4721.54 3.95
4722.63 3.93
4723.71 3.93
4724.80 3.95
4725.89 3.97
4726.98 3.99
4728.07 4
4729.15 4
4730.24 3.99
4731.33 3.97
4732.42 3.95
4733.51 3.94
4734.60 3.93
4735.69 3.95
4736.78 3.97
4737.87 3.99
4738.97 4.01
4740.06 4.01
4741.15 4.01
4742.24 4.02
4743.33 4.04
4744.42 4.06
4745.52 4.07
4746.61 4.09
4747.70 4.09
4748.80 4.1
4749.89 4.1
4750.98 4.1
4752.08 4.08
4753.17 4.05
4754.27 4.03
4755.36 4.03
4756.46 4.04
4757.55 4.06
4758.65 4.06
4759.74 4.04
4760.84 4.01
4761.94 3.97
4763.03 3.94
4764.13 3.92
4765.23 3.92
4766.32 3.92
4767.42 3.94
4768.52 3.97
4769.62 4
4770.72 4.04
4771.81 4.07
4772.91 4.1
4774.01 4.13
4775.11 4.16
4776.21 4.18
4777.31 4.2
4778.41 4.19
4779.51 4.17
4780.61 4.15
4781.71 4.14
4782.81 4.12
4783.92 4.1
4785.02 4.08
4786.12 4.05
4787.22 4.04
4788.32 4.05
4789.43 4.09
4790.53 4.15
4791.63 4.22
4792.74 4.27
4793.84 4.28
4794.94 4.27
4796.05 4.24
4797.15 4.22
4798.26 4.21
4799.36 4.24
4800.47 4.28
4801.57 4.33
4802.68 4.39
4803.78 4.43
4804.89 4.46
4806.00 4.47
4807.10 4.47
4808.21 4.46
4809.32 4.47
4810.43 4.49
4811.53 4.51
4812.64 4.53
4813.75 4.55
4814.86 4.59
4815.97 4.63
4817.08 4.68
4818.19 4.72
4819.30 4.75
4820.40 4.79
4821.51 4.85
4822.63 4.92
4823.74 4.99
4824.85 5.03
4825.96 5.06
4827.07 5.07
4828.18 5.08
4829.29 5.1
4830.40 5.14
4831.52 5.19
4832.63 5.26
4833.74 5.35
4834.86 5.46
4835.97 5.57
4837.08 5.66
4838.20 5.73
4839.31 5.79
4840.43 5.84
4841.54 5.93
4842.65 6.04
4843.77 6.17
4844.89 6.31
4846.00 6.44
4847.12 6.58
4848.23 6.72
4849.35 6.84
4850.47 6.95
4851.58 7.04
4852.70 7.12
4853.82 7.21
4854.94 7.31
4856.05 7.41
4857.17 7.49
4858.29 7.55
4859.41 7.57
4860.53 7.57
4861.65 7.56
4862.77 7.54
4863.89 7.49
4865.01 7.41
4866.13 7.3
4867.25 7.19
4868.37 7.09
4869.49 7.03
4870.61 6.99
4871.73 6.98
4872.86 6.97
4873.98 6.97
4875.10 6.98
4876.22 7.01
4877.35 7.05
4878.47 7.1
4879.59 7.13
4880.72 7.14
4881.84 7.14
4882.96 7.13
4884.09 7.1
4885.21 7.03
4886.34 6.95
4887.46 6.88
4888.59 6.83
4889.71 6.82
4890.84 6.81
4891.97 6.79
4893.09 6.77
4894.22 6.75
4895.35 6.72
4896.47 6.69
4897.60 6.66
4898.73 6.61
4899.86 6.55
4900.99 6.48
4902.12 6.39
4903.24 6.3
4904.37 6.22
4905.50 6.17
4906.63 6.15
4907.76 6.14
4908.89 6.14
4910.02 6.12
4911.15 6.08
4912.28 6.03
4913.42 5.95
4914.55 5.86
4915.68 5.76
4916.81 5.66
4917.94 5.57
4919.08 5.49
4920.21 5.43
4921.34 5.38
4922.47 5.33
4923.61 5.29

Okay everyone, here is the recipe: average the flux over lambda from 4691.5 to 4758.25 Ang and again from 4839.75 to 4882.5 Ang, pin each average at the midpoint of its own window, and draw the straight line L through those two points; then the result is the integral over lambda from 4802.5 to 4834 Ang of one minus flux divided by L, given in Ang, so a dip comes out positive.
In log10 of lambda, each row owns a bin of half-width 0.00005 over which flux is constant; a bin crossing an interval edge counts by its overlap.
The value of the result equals 6.7 Ang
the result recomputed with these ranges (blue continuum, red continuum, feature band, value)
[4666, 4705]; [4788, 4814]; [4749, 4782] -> 1.51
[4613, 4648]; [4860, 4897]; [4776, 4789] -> 4.15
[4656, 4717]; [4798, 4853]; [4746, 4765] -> 2.50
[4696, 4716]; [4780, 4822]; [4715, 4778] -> 2.01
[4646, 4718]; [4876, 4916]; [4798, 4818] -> 3.99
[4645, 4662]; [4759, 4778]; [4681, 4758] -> 2.70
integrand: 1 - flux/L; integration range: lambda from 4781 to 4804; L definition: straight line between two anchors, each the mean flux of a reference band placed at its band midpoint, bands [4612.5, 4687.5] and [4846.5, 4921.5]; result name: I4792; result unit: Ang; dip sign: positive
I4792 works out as 6.4 Ang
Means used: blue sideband 4.33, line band 4.2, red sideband 6.75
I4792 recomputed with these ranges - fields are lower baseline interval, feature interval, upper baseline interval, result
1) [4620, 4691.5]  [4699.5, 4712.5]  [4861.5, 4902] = 2.3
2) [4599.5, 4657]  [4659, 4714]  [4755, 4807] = 3.3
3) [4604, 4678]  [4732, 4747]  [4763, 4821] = 1.1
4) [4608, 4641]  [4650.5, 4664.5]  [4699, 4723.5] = 0.1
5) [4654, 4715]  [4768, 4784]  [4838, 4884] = 4.2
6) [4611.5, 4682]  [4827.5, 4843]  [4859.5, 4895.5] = 2.6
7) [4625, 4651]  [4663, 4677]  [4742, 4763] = 0.5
